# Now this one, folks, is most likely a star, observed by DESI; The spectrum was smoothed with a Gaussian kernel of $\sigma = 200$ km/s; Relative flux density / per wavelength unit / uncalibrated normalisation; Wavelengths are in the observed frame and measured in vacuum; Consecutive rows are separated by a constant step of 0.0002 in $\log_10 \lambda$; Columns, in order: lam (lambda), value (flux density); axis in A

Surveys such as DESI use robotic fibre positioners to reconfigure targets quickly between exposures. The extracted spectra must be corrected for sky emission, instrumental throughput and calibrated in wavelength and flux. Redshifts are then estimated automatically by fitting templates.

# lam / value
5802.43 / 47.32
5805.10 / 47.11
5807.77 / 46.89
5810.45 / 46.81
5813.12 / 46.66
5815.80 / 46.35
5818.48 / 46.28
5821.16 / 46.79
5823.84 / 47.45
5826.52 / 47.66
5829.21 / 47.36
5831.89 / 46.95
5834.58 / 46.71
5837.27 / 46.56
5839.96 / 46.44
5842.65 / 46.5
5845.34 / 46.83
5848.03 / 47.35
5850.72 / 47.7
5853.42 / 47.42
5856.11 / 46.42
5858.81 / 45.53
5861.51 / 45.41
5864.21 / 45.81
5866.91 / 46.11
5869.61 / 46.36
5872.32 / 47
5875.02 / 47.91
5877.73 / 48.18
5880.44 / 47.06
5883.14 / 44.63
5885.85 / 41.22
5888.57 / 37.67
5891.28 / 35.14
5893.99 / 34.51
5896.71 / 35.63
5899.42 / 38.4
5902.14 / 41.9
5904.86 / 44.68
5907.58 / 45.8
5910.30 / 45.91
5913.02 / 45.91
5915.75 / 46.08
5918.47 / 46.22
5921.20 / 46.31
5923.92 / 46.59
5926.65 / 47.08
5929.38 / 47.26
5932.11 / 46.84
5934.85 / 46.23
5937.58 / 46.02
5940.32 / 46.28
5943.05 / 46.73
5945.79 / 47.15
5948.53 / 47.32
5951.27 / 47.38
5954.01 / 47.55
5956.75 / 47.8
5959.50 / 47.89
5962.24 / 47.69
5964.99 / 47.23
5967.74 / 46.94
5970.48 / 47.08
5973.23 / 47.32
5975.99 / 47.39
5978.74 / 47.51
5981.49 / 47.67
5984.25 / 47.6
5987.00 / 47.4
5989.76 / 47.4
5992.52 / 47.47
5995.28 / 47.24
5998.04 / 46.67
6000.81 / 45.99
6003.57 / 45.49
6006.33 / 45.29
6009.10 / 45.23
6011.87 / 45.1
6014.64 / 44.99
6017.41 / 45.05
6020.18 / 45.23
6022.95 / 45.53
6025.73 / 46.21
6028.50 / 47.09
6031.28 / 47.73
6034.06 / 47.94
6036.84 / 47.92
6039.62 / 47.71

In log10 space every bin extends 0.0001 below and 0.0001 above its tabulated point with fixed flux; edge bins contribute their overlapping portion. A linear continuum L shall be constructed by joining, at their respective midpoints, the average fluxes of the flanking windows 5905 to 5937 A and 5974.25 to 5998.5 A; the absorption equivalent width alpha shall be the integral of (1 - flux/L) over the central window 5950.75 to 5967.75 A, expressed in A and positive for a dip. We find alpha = -0.2 A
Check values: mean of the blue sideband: 46.3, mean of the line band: 47.5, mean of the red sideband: 47.4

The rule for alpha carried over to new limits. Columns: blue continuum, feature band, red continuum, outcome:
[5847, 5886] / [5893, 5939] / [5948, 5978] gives 2.61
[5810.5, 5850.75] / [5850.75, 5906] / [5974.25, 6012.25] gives 4.01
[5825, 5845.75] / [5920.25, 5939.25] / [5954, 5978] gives 0.26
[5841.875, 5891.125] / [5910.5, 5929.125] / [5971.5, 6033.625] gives -0.18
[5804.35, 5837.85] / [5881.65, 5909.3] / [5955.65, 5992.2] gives 4.16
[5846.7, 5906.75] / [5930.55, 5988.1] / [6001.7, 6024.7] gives -3.25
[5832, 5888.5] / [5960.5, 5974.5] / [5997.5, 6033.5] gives -0.40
